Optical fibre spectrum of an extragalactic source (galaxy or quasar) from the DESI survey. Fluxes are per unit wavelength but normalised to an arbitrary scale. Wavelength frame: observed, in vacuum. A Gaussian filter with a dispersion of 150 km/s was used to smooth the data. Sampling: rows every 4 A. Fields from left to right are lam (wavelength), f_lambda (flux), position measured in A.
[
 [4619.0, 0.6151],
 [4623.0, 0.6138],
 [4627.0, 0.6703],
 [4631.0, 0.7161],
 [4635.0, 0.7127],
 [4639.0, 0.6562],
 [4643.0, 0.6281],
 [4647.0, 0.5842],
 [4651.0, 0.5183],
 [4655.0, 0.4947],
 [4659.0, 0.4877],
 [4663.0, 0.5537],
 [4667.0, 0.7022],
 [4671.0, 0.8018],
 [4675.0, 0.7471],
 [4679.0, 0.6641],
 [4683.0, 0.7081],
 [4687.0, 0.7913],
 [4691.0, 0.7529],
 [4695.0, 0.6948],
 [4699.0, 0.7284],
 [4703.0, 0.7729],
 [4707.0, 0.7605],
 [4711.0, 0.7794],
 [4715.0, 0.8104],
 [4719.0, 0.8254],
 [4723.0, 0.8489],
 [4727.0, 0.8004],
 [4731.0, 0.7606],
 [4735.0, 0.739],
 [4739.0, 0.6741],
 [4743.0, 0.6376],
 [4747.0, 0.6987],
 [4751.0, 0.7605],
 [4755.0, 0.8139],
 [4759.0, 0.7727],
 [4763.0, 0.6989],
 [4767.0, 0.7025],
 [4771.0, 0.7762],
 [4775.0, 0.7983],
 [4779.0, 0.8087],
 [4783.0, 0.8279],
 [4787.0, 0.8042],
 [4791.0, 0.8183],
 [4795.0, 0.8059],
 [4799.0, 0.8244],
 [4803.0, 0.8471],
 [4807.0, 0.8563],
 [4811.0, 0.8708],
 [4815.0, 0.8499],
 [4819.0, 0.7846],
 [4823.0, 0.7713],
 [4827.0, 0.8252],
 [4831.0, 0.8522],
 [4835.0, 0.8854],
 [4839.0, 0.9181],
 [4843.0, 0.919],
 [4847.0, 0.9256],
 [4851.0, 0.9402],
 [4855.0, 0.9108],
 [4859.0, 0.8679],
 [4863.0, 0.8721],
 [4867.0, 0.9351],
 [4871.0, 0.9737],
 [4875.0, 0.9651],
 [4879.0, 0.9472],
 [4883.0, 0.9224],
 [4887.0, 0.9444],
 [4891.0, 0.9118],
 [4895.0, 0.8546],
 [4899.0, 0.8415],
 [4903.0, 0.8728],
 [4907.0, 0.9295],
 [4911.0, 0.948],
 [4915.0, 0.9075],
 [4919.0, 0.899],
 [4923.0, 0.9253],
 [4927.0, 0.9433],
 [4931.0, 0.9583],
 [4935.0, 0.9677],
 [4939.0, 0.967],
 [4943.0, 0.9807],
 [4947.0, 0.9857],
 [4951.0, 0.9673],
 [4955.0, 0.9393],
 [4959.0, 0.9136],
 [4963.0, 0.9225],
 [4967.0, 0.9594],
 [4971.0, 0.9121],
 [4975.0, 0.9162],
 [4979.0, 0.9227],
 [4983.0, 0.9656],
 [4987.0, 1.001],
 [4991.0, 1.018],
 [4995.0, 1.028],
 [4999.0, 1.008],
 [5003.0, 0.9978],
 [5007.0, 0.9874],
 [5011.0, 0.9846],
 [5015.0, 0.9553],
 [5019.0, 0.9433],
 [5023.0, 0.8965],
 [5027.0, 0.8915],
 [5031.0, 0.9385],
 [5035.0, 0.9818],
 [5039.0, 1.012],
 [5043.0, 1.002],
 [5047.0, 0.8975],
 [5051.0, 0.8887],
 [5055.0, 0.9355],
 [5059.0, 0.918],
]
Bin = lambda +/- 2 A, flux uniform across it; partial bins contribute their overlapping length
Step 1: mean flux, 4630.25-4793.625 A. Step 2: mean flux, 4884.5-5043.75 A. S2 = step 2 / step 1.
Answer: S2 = 1.31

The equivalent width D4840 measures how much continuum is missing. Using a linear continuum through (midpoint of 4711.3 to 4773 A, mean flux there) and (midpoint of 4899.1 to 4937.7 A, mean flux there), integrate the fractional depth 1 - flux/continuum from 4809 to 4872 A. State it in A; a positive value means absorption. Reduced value -2.2 A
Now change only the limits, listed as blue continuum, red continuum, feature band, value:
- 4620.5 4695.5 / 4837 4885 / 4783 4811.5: 0.4 A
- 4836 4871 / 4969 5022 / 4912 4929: 0.4 A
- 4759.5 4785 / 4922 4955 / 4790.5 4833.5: -0.7 A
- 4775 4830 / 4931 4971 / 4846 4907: -1.7 A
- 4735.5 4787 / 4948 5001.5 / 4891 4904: 0.3 A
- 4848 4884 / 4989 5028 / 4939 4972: 0.2 A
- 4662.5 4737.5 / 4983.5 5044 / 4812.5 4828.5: 0.6 A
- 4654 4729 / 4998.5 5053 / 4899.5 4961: -3.4 A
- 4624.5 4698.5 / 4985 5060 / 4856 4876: -2.1 A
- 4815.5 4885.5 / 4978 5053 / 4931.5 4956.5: -0.9 A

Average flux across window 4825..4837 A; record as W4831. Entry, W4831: 0.854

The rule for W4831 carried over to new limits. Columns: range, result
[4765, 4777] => 0.759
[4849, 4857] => 0.925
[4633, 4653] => 0.62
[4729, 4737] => 0.75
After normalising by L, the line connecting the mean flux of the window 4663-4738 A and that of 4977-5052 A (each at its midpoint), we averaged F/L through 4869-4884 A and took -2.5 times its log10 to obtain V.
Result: -0.10 mag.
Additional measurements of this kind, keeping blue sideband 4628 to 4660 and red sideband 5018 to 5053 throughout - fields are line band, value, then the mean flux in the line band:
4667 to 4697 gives -0.154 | 0.735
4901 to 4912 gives -0.106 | 0.914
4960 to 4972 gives -0.062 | 0.931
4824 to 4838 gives -0.118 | 0.853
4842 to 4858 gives -0.179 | 0.921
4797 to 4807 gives -0.137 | 0.84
